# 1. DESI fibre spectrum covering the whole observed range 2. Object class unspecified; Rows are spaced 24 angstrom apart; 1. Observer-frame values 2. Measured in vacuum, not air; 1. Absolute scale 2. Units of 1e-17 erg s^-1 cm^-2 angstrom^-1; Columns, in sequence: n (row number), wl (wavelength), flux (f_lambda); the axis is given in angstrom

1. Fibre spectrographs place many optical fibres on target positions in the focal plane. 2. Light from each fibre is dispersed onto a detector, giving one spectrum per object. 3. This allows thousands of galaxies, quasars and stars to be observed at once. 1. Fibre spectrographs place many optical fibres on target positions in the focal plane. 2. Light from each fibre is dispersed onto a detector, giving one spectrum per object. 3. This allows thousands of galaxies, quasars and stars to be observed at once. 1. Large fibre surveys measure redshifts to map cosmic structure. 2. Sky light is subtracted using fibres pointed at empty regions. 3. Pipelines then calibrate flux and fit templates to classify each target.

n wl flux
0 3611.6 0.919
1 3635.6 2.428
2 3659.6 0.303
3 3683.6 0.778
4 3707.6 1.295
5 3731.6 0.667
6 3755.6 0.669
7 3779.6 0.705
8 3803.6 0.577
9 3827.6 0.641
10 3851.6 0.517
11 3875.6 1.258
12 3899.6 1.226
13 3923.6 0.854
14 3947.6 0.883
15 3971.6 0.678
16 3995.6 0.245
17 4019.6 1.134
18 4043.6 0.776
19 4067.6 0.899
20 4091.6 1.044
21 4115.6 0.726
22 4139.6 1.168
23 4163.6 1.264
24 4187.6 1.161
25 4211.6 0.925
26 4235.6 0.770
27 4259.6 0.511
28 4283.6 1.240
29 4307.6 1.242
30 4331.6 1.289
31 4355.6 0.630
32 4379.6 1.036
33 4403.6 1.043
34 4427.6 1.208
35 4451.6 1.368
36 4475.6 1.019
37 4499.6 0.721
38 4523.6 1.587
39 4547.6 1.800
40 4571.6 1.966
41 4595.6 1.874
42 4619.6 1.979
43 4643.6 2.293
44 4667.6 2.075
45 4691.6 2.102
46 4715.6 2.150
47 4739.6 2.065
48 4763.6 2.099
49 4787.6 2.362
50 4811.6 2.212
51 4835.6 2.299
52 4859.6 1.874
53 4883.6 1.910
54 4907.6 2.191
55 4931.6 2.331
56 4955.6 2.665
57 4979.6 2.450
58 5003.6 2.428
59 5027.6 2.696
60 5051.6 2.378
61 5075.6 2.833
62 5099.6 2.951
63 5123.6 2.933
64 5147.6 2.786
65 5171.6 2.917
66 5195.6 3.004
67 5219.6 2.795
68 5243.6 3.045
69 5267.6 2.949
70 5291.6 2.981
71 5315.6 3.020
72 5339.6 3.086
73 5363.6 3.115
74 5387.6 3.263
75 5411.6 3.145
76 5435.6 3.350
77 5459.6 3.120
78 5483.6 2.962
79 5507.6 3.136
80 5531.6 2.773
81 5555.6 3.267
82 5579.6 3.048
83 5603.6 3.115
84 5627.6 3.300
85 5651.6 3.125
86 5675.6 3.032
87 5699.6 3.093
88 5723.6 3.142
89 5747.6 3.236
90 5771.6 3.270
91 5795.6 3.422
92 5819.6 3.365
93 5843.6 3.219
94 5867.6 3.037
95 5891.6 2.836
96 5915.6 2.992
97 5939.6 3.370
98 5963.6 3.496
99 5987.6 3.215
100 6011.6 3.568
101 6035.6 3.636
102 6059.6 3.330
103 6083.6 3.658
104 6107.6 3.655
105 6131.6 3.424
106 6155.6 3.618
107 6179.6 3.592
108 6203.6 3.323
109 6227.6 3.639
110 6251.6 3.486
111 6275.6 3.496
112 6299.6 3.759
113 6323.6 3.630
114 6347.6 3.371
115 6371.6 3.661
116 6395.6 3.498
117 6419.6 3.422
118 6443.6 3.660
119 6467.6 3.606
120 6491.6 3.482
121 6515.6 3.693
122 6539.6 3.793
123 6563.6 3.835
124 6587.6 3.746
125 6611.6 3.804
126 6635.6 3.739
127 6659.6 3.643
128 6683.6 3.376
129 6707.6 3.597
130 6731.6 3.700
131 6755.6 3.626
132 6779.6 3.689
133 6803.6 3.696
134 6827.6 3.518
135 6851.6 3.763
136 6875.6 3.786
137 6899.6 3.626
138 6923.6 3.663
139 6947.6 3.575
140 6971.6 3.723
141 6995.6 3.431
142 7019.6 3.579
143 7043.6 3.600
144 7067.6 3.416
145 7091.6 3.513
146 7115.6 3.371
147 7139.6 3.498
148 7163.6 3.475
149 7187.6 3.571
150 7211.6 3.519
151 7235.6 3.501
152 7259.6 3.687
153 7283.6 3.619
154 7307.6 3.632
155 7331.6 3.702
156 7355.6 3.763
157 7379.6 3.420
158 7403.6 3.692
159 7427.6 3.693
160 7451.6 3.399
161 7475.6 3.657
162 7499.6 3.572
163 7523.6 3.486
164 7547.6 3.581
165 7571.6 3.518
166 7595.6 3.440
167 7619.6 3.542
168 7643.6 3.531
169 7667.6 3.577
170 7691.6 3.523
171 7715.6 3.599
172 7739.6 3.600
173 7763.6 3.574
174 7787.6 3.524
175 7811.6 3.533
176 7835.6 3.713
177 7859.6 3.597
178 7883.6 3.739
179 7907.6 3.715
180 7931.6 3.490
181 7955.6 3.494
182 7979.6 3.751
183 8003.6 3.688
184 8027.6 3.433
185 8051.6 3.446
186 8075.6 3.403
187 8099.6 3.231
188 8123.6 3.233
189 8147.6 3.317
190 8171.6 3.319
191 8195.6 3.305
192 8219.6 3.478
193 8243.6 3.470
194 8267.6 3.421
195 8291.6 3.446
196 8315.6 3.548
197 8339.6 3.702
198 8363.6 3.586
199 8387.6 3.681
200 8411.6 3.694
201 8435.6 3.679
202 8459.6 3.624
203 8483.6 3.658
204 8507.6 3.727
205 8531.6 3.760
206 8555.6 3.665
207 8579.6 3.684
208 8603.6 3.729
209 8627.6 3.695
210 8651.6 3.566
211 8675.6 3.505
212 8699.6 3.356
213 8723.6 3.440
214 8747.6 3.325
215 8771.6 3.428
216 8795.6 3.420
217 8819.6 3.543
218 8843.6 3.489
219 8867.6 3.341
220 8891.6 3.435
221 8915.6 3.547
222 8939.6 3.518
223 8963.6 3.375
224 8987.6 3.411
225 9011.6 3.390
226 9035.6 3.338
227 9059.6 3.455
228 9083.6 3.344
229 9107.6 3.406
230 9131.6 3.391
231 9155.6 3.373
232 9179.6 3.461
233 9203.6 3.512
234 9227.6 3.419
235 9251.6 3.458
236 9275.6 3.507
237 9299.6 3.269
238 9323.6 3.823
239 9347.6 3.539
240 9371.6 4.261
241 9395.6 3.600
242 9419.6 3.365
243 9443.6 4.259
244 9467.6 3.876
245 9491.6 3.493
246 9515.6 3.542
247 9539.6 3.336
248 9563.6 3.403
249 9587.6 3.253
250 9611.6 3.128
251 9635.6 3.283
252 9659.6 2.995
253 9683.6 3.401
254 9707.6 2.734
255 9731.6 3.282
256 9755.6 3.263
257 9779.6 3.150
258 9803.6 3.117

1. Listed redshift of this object 0.135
